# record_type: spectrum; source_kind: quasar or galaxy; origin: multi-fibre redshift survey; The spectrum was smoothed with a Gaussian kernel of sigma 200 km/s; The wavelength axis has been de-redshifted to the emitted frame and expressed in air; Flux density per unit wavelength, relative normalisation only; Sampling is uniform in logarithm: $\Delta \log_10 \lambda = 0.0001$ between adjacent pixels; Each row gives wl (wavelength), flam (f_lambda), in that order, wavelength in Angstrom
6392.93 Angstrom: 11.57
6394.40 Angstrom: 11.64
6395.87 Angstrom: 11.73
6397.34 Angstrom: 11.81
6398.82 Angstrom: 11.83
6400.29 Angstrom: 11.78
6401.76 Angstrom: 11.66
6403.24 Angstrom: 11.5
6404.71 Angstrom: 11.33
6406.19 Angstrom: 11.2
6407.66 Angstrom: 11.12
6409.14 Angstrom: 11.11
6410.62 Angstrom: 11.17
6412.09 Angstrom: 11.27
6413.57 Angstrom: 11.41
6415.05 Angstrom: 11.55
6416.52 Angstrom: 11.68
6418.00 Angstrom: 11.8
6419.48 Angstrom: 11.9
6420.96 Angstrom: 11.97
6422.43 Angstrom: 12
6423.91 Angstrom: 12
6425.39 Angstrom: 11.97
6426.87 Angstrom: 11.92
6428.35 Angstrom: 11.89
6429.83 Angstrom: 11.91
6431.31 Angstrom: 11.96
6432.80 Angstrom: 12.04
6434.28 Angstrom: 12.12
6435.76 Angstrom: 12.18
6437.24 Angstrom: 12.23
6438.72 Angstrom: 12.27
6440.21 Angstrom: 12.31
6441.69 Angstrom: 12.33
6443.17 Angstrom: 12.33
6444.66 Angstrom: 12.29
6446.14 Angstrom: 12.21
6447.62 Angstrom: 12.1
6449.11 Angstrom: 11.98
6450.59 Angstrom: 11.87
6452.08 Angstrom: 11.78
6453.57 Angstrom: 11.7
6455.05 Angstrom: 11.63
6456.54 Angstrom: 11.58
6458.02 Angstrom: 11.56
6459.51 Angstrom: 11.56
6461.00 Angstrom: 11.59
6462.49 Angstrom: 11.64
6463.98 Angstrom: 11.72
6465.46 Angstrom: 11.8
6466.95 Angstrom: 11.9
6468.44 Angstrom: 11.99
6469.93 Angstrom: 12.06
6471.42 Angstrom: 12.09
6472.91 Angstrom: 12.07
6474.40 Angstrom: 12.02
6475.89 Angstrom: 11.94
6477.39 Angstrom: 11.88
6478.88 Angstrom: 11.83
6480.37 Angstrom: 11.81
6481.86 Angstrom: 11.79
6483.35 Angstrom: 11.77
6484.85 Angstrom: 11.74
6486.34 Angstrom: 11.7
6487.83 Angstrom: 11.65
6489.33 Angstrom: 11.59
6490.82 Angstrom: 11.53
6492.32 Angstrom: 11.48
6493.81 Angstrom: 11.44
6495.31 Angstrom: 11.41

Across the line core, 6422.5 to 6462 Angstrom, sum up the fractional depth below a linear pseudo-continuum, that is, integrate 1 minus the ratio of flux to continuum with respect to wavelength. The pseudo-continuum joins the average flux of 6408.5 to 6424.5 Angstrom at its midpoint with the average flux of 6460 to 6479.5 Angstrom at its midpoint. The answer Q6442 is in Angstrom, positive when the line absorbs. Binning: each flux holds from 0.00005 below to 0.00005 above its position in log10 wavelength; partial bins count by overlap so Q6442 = -0.8 Angstrom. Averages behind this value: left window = 11.6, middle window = 12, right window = 11.9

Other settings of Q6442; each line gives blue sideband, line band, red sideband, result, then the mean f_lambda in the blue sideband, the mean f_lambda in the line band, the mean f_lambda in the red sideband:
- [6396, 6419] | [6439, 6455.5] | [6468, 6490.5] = -0.5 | 11.5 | 12.1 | 11.9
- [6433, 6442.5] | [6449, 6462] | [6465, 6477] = 0.5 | 12.2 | 11.7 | 12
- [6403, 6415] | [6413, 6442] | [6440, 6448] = -0.4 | 11.3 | 12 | 12.3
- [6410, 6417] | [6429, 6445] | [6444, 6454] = -0.5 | 11.4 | 12.2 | 12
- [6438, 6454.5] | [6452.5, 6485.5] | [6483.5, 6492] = 0.1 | 12.1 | 11.8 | 11.6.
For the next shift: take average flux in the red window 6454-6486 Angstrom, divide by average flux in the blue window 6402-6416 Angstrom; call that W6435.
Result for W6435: 1.04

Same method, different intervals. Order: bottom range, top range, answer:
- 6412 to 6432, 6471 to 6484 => 1.01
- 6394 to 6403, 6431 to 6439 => 1.03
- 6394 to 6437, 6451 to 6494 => 1.00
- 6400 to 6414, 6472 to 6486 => 1.05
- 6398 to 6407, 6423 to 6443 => 1.05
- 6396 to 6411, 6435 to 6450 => 1.07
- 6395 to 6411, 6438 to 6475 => 1.04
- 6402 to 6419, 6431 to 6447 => 1.07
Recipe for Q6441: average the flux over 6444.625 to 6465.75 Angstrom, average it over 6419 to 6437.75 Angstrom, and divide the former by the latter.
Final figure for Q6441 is 0.98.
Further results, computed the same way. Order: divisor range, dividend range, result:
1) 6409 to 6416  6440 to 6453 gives 1.07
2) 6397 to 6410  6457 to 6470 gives 1.02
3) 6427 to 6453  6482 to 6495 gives 0.96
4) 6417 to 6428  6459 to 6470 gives 0.99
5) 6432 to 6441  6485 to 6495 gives 0.95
